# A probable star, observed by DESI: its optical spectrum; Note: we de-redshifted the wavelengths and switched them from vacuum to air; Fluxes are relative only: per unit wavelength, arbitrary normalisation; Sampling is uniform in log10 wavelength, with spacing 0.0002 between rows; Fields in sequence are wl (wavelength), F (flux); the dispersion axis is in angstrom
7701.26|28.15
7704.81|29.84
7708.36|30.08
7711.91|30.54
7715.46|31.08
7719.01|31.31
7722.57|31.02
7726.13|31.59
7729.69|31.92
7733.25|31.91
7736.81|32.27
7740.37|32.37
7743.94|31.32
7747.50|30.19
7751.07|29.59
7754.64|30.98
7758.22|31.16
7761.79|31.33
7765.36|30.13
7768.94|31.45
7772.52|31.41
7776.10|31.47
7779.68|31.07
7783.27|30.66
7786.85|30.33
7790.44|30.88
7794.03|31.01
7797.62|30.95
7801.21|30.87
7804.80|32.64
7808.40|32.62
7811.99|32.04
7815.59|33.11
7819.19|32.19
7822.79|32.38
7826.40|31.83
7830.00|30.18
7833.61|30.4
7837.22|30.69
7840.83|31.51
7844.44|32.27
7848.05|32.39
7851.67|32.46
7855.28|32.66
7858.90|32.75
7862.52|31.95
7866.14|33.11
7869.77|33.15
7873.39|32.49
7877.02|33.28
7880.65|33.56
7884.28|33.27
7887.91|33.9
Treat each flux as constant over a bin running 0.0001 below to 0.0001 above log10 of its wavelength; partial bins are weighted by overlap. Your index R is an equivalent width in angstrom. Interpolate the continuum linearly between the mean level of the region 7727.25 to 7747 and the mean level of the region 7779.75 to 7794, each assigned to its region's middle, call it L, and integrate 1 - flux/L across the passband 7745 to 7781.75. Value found 0.4 angstrom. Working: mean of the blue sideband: 31.8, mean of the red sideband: 30.7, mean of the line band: 30.9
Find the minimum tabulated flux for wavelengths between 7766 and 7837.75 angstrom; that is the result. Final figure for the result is 30.18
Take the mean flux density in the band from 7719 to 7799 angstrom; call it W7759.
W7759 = 31.1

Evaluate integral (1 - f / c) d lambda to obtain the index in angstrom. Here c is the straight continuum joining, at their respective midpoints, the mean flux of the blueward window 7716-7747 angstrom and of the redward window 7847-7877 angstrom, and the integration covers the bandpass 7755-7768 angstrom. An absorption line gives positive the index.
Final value 0.4 angstrom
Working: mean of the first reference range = 31.6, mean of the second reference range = 32.7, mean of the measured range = 30.9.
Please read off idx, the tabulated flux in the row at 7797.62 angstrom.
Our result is 30.95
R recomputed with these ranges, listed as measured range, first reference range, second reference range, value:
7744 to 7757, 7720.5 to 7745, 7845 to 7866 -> 0.6 angstrom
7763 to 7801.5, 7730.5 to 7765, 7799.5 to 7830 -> 0.9 angstrom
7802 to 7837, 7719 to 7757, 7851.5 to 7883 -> 0.5 angstrom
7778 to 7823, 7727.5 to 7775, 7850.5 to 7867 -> 0.4 angstrom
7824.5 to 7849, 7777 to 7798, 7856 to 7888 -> 0.6 angstrom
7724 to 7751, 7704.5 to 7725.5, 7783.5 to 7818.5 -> -0.5 angstrom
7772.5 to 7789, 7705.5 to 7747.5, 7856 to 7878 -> 0.5 angstrom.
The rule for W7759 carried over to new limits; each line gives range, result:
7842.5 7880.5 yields 32.7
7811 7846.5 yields 31.7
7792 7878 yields 32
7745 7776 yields 30.8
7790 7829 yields 31.9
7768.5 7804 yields 31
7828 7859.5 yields 31.7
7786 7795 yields 30.7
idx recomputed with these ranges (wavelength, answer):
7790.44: 30.88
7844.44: 32.27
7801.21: 30.87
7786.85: 30.33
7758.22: 31.16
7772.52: 31.41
